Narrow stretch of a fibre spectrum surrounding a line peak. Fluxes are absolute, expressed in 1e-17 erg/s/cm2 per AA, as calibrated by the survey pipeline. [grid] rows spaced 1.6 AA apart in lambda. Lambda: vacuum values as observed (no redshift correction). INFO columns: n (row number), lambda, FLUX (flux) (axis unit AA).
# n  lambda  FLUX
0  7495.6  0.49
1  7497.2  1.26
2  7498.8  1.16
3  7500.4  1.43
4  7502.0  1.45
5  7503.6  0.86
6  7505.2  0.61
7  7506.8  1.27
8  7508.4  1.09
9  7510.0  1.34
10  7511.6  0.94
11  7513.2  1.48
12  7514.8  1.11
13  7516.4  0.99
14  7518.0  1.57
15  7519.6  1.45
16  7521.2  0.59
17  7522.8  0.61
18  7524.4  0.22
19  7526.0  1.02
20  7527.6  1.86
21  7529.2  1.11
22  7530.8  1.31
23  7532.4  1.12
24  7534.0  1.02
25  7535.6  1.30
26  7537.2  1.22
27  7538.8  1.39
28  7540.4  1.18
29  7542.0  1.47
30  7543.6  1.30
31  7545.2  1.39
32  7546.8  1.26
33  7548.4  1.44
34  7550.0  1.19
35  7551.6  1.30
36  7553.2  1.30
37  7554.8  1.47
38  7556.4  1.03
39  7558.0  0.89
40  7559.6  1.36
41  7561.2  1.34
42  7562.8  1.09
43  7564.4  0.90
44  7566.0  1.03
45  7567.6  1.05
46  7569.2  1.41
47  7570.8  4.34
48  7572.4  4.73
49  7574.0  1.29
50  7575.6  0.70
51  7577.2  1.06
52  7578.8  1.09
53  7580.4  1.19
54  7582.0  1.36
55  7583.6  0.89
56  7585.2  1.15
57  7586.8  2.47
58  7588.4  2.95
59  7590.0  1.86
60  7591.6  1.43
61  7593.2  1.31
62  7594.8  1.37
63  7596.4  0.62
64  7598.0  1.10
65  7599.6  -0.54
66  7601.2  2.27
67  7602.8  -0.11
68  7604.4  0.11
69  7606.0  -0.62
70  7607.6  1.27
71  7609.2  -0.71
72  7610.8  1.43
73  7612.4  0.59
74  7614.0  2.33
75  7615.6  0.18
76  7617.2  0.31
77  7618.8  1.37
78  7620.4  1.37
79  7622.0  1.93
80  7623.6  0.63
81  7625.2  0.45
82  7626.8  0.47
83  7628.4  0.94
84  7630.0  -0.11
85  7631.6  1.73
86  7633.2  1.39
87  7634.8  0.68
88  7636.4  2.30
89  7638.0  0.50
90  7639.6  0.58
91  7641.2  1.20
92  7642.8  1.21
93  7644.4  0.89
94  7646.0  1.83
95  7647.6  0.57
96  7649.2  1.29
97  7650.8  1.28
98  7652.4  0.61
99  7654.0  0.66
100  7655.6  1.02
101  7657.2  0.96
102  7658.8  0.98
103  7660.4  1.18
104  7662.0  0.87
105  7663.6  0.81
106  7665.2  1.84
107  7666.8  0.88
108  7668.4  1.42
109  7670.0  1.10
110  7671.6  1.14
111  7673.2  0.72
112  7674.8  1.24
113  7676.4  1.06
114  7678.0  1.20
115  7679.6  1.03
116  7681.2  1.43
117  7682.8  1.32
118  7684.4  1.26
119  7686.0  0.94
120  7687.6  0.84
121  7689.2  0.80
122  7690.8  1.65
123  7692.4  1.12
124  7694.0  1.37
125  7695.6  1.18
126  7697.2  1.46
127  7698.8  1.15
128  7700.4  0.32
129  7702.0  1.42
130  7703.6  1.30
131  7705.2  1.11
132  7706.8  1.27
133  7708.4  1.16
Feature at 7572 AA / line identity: [S II]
